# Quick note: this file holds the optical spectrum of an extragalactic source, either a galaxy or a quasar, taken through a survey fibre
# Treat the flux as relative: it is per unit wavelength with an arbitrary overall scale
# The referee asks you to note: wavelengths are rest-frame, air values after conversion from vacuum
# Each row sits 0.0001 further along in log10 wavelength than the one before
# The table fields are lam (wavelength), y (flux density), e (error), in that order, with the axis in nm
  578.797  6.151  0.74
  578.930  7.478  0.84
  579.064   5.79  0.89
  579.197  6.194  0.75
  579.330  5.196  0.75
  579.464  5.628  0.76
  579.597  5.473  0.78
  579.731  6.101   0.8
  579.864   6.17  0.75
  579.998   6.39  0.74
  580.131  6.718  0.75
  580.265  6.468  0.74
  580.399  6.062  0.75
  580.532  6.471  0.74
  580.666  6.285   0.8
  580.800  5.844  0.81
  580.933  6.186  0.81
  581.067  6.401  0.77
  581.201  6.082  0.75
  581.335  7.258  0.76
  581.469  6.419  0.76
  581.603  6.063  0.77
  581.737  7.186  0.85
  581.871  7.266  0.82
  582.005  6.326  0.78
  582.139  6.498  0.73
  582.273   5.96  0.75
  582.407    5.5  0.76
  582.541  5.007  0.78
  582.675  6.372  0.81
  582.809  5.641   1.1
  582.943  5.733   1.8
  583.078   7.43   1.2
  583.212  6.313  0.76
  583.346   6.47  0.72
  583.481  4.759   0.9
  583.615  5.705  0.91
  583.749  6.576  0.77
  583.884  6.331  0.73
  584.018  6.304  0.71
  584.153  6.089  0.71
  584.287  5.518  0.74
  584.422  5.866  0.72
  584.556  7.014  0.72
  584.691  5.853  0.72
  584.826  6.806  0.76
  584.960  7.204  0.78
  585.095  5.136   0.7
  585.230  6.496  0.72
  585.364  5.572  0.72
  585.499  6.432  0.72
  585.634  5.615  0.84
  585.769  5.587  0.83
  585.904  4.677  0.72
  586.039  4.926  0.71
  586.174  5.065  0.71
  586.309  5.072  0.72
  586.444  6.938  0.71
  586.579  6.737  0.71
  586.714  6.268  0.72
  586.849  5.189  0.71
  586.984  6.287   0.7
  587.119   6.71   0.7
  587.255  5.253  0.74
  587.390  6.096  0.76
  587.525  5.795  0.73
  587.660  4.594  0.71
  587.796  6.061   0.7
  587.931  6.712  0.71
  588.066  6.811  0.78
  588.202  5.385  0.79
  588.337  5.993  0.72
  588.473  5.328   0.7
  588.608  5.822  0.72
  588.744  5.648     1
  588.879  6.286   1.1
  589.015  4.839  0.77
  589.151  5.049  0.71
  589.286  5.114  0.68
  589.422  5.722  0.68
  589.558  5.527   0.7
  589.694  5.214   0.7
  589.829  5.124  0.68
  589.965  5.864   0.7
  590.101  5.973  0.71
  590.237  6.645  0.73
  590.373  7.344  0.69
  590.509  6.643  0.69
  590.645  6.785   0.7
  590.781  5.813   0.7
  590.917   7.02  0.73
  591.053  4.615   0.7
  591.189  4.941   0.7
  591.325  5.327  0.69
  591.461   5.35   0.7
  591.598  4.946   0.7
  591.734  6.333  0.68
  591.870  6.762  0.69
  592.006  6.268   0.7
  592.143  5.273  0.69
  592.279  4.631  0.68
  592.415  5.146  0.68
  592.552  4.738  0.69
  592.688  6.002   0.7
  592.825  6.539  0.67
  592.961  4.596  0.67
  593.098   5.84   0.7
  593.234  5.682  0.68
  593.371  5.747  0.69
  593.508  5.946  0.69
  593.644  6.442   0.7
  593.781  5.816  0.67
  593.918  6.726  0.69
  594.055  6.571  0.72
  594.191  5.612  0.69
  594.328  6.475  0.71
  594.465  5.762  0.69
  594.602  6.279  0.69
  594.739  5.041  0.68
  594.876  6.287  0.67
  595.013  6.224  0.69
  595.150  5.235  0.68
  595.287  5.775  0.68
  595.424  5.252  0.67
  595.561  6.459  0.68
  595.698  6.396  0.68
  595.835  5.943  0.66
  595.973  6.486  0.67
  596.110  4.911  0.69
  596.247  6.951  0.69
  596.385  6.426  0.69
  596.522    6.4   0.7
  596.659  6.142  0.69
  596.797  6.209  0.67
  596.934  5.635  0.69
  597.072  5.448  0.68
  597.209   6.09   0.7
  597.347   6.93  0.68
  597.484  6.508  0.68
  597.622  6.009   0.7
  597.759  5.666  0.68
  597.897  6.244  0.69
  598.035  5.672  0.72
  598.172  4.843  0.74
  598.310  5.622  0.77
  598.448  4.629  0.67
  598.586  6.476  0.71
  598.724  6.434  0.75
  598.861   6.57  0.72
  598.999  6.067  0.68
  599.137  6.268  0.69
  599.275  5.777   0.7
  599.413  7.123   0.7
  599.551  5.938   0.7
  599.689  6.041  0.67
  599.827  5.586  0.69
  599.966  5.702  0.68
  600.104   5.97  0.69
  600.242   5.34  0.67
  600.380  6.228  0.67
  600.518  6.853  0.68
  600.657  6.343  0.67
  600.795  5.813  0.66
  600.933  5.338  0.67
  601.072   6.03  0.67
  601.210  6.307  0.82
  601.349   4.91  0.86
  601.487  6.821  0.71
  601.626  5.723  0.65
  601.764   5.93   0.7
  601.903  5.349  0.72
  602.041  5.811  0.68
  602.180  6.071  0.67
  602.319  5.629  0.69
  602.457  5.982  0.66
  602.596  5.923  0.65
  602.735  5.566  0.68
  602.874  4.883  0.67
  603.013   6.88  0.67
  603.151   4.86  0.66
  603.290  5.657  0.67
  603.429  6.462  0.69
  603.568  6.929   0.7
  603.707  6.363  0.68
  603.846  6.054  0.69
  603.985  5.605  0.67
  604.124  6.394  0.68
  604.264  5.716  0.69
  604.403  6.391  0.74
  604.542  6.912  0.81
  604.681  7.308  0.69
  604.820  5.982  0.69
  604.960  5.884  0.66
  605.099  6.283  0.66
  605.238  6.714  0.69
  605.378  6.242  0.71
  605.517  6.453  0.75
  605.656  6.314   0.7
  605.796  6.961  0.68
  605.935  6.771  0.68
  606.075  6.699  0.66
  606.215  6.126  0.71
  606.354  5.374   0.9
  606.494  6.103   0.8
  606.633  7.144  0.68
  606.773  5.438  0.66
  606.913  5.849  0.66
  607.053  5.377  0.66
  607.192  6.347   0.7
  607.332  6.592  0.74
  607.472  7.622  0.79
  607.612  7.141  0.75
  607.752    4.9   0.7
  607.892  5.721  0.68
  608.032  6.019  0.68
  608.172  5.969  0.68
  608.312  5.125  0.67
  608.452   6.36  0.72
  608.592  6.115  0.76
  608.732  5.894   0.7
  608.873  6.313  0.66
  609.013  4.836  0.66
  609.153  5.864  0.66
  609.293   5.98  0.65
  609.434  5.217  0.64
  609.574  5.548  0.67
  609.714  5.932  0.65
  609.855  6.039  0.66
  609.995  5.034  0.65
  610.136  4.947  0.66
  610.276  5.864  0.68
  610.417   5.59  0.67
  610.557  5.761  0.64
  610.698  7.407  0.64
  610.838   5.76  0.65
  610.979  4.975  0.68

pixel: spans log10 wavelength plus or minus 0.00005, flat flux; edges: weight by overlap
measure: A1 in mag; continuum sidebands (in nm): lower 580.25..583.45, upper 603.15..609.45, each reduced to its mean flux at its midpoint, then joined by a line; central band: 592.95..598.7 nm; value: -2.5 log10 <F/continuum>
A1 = 0.05 mag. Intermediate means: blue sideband 6.28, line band 5.95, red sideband 6.16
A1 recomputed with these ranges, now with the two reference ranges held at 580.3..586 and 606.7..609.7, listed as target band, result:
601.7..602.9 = 0.05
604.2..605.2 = -0.07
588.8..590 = 0.13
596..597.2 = 0.00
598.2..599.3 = 0.01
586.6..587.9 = 0.04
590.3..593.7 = 0.05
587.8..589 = 0.03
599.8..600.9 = 0.00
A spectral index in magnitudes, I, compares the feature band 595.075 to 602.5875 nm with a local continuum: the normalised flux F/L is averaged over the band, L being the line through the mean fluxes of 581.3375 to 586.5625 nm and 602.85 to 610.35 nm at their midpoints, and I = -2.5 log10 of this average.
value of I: 0.018 mag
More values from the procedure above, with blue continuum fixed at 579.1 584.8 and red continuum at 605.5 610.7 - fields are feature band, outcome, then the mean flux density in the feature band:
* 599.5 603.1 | 0.03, 5.88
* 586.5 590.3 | 0.06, 5.79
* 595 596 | 0.03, 5.93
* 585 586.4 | 0.12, 5.51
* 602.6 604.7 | -0.01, 6.1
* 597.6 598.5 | 0.10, 5.52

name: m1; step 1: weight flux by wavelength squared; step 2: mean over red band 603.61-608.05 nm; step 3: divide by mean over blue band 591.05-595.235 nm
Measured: 1.1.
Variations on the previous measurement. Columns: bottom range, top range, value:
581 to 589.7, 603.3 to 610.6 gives 1.10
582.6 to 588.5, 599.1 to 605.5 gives 1.07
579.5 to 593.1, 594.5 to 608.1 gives 1.07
